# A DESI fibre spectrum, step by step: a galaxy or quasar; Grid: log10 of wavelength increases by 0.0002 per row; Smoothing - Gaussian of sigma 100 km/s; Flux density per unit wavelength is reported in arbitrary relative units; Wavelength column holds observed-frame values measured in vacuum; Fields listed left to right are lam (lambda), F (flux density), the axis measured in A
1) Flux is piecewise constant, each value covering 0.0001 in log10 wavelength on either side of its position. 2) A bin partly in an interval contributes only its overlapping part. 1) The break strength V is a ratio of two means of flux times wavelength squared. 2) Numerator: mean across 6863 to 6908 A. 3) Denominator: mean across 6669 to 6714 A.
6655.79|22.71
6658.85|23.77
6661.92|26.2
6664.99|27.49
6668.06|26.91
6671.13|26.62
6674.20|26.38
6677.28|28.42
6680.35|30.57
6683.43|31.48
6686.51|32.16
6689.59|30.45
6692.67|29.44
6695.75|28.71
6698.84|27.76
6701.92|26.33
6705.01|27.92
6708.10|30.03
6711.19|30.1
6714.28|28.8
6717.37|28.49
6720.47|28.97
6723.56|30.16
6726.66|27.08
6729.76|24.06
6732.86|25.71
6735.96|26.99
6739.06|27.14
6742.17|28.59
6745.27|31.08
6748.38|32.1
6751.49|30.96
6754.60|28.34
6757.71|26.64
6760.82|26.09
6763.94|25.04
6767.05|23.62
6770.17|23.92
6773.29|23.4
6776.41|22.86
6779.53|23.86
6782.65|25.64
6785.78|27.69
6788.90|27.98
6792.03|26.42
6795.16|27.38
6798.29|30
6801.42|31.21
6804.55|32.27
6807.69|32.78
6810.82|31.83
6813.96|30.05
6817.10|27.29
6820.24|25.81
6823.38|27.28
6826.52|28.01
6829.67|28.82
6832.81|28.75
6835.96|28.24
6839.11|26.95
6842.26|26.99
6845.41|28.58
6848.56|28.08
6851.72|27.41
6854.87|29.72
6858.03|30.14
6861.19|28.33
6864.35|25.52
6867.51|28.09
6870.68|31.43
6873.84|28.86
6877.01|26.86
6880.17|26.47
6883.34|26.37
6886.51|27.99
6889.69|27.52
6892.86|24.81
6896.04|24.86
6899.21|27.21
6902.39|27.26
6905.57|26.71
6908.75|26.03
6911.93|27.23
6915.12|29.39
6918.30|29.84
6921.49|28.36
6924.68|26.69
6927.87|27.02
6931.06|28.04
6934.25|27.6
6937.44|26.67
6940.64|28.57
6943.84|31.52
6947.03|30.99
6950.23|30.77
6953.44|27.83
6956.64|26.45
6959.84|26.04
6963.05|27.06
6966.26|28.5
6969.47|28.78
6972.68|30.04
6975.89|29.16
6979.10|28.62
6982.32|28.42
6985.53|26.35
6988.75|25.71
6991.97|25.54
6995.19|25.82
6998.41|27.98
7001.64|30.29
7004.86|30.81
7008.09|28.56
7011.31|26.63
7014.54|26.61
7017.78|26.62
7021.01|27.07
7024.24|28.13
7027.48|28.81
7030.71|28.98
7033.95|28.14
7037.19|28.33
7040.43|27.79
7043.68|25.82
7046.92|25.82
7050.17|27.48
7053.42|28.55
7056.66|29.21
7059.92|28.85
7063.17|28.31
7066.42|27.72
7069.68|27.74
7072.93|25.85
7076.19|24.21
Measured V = 1.0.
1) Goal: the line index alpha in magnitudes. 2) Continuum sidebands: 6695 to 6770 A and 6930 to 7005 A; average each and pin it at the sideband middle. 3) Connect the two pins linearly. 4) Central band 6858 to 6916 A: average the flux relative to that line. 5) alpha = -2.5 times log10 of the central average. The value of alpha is 0.03 mag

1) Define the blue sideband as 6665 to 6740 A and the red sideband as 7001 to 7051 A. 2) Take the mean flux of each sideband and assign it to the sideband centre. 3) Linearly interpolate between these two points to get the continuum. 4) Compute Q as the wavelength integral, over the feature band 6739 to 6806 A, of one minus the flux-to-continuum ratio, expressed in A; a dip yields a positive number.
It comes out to 2.1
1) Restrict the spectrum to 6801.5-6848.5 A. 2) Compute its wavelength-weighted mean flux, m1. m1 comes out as 28.9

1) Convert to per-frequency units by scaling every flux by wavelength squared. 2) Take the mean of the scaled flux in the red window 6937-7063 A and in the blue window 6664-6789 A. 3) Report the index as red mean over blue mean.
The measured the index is 1.1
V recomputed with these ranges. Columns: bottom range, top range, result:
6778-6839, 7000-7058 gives 1.05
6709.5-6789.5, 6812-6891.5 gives 1.06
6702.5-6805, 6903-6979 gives 1.08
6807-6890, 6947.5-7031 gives 1.03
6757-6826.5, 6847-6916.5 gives 1.04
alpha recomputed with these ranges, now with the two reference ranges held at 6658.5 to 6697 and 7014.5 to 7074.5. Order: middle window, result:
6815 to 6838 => 0.015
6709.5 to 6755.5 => -0.008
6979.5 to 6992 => 0.040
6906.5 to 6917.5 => 0.012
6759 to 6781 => 0.172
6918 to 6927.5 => 0.002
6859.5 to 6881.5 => 0.004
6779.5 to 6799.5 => 0.042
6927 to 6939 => 0.023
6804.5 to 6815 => -0.128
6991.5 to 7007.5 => -0.019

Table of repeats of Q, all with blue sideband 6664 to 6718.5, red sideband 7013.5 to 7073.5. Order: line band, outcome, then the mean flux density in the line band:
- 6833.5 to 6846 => 0.29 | 27.7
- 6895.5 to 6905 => 0.51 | 26.7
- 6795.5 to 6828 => -1.30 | 29.6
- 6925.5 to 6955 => -0.73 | 28.7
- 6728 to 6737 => 0.98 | 25.5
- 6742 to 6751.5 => -0.77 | 30.9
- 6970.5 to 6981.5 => -0.50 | 29.2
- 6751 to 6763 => 0.42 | 27.6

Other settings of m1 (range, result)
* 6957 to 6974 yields 27.9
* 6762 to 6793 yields 25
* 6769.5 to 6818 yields 27.9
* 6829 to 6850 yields 28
